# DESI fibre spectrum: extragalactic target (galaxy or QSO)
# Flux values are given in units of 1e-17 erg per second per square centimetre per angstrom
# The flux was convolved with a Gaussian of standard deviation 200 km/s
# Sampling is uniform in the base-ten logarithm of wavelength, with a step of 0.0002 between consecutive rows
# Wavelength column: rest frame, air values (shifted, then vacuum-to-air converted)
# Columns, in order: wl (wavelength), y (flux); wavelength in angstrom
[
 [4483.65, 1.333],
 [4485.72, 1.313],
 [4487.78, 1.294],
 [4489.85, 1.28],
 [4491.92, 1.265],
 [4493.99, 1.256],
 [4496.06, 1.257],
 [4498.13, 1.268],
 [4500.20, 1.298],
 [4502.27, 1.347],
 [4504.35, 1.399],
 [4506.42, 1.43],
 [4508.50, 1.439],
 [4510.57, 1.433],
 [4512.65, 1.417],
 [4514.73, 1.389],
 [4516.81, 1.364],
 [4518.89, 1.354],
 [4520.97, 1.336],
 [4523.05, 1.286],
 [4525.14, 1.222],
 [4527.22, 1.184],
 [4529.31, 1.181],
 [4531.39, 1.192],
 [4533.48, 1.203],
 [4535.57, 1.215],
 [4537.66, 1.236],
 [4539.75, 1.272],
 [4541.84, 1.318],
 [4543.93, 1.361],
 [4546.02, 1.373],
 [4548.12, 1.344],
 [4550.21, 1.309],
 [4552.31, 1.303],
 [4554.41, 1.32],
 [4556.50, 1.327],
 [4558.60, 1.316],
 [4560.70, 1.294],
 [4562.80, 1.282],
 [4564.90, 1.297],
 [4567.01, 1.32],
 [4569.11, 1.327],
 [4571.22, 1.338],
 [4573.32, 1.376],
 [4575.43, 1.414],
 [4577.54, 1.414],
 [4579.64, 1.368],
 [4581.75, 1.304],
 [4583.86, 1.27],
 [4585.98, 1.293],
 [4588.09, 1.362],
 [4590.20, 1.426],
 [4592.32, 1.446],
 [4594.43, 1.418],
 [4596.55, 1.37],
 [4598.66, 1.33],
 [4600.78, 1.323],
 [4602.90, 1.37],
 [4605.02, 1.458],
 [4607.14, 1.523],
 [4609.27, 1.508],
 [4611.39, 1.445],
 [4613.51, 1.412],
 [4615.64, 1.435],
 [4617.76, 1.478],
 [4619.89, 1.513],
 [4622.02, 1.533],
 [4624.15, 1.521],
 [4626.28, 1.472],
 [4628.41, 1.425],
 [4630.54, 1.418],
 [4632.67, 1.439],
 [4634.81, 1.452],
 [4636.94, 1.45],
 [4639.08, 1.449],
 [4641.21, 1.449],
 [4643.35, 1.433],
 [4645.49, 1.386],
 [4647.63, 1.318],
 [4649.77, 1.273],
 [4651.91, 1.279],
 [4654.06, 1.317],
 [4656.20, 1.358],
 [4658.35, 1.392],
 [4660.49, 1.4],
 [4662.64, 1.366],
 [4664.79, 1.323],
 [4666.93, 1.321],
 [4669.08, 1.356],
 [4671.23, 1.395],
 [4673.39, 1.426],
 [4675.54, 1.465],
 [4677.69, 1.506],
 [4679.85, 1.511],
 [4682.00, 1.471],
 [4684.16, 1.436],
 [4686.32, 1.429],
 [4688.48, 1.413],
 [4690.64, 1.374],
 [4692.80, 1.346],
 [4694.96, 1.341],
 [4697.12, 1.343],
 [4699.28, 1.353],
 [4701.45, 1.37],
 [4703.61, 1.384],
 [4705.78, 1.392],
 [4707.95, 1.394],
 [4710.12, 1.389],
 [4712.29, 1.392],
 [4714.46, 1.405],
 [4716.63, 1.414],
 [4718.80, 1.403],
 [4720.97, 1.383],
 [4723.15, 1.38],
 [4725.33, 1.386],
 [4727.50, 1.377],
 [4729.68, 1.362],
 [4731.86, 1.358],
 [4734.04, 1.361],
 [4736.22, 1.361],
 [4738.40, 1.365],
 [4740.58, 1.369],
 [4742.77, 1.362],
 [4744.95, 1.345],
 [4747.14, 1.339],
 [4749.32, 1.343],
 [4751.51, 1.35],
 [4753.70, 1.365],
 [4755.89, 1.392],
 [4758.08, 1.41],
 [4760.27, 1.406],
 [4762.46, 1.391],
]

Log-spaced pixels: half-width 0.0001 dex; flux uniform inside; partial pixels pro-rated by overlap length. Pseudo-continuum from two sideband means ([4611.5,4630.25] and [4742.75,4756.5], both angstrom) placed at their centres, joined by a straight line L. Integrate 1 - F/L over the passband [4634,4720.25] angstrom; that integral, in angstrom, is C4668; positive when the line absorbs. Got 1.69 angstrom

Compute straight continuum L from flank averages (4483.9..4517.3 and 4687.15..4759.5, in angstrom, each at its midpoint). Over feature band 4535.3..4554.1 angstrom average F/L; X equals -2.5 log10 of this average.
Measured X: 0.03 mag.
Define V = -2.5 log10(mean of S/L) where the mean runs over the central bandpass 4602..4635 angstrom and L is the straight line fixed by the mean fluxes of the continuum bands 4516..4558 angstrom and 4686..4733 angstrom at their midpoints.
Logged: -0.10 mag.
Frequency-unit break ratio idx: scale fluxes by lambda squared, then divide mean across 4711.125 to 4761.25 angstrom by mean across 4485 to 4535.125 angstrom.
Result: 1.16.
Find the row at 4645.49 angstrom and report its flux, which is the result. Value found 1.386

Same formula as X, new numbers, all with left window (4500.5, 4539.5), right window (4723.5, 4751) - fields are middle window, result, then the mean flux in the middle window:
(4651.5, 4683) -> -0.039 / 1.39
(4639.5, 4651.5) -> -0.025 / 1.37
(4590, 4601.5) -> -0.045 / 1.38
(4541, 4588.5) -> -0.008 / 1.33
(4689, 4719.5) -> -0.020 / 1.38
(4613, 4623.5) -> -0.112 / 1.48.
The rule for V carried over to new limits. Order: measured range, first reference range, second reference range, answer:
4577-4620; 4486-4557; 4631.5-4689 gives -0.033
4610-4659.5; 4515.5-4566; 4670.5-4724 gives -0.049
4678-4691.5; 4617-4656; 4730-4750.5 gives -0.040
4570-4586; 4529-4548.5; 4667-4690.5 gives -0.028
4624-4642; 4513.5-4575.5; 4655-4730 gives -0.073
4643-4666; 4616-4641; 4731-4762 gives 0.076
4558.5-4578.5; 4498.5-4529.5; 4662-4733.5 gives 0.015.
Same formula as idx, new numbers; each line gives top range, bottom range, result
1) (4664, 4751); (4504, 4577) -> 1.13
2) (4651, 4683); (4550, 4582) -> 1.09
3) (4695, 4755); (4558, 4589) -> 1.10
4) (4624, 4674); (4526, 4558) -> 1.14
